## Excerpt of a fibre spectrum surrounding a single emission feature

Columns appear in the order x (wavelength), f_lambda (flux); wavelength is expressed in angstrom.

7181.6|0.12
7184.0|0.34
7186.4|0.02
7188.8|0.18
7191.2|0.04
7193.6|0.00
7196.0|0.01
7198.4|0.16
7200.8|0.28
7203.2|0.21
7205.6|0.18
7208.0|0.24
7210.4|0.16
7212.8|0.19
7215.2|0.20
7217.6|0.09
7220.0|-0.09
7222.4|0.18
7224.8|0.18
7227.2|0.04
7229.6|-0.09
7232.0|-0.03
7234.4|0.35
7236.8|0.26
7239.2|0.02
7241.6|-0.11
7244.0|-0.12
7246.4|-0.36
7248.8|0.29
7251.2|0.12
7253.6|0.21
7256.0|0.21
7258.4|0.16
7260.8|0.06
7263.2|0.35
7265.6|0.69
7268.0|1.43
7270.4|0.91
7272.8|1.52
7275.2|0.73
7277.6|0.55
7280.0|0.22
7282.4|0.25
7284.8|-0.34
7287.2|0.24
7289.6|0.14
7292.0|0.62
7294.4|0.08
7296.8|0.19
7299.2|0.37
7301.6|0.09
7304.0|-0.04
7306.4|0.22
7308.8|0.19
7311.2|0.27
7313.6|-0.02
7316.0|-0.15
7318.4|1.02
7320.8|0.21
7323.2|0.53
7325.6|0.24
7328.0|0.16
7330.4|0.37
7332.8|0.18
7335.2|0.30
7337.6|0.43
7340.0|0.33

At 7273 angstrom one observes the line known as [O II] 3727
